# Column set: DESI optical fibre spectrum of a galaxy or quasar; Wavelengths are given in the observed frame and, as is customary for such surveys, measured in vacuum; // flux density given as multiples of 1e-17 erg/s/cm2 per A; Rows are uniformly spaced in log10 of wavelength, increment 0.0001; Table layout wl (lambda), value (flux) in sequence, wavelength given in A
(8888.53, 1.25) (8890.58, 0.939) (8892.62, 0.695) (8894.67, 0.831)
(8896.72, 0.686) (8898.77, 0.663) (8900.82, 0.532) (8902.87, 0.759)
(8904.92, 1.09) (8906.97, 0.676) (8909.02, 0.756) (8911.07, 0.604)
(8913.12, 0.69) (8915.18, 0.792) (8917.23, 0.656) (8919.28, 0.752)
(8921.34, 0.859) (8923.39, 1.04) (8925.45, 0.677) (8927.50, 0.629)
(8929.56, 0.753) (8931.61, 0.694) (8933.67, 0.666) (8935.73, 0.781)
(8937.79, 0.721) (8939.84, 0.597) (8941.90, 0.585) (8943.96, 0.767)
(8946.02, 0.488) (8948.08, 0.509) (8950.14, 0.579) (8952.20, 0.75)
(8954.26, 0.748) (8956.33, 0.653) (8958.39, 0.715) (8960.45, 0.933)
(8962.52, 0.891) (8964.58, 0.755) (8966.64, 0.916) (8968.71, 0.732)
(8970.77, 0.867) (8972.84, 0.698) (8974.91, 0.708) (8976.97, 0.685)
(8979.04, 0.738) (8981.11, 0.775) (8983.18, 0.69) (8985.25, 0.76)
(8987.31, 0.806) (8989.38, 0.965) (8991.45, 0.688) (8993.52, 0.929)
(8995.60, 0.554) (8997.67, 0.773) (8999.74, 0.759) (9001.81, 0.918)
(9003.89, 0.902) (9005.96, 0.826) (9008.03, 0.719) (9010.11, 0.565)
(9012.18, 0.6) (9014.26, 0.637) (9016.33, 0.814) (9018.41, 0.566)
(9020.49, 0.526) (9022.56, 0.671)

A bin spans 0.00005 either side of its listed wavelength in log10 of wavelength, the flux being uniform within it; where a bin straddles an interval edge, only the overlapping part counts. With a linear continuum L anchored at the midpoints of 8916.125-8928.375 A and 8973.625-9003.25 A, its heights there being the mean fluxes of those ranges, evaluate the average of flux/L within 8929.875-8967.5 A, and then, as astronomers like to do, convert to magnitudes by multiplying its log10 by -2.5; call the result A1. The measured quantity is 0.09 mag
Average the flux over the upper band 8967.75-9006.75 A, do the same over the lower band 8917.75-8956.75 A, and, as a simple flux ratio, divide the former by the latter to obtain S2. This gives 1.1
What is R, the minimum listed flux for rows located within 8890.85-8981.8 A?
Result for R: 0.488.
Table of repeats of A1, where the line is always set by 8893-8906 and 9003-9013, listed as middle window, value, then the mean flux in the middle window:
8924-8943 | 0.09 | 0.686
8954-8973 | -0.09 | 0.797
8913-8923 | -0.03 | 0.774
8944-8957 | 0.17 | 0.631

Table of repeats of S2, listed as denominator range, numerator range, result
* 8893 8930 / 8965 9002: 1.04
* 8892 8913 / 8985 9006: 1.11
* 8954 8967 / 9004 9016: 0.87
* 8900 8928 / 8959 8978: 1.06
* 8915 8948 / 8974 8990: 1.08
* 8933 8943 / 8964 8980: 1.14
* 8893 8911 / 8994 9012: 1.01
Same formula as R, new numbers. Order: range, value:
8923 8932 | 0.629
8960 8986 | 0.685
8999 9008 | 0.759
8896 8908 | 0.532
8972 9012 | 0.554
